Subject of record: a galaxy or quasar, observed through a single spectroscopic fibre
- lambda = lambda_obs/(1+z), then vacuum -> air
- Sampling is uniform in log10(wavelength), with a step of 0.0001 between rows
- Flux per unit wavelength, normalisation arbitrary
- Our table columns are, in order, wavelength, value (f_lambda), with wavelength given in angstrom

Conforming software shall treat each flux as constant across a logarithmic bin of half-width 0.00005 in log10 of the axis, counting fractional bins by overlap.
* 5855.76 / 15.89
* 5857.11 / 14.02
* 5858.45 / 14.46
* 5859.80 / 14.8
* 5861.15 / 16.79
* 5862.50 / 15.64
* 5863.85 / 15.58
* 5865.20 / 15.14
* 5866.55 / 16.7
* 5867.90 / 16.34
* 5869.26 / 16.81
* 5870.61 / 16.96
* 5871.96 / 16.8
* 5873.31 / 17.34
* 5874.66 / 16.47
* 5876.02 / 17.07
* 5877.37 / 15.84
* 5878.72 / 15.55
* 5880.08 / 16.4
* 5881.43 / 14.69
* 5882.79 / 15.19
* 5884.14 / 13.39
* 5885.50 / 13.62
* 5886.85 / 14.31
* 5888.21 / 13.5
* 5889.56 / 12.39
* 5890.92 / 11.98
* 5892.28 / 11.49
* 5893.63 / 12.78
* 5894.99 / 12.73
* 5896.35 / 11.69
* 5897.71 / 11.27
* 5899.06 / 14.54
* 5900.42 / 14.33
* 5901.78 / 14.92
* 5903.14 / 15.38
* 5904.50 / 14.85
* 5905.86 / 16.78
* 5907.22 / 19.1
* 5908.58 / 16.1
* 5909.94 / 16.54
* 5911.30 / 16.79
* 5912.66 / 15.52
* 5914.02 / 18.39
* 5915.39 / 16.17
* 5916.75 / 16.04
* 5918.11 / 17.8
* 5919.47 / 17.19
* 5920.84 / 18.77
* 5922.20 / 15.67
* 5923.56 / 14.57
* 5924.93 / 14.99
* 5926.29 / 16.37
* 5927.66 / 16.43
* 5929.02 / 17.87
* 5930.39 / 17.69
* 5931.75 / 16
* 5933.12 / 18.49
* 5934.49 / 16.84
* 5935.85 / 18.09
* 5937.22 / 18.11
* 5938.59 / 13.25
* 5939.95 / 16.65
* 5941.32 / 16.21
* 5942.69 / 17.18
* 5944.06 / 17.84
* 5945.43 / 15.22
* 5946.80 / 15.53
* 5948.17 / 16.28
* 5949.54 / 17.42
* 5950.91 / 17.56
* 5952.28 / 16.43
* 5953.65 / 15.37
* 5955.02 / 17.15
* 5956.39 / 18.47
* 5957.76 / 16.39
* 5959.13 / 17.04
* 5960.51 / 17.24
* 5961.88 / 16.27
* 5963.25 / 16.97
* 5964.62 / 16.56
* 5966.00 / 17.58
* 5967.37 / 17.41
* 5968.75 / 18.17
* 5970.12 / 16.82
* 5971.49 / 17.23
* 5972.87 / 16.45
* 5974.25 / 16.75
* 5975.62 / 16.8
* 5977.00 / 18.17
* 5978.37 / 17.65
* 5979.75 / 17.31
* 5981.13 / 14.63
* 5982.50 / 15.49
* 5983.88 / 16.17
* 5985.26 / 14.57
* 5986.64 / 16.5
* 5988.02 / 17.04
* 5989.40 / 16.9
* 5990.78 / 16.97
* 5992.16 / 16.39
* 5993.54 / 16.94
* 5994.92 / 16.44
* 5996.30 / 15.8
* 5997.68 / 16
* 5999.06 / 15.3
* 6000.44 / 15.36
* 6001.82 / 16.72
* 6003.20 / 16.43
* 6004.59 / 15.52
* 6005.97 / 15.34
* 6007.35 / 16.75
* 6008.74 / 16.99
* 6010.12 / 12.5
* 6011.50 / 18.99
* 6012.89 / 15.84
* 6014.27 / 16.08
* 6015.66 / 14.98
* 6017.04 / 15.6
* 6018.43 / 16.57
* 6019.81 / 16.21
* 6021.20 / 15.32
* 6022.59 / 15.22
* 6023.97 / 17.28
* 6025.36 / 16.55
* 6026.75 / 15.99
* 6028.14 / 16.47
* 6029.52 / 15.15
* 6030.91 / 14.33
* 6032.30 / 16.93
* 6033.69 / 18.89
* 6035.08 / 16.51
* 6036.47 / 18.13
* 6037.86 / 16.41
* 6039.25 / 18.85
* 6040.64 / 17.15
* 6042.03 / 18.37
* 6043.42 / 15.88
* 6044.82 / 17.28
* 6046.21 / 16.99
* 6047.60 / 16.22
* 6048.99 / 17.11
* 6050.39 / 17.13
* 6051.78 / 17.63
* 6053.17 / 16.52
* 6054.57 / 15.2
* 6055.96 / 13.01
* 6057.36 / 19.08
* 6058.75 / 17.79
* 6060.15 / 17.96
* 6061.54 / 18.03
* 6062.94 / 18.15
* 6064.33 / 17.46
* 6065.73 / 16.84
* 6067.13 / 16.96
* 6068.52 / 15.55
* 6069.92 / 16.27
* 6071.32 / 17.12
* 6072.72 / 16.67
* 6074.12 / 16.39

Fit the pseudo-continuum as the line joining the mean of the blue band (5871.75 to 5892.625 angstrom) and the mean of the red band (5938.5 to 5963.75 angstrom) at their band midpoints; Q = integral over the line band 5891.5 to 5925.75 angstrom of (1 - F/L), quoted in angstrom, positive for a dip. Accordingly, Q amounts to 0.27 angstrom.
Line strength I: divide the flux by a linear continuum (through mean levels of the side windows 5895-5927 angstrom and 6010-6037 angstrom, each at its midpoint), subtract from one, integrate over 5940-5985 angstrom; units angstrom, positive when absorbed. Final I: -2.3 angstrom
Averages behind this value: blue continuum 15.8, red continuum 16.2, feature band 16.8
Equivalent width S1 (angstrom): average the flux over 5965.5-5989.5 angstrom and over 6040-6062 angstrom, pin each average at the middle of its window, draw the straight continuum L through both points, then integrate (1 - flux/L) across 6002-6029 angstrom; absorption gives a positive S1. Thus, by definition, 1.3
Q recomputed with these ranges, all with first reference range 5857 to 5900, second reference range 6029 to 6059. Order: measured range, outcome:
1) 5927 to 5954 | -2.1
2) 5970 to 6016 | -0.3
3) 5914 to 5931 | -1.5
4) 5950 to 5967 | -1.3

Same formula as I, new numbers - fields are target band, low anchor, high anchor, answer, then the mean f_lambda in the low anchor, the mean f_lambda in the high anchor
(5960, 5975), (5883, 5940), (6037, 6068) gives -0.9 angstrom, 15.5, 17.1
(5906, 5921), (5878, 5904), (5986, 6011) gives -3.0 angstrom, 13.7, 16.1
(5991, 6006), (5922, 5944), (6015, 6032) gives 0.0 angstrom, 16.6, 15.8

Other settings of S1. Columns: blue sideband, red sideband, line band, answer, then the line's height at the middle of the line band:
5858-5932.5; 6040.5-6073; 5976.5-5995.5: -0.2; 16.3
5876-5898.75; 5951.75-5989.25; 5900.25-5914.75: -1.9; 14.4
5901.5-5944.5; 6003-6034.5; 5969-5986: -0.2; 16.3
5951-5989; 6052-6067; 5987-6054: 1.8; 16.9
